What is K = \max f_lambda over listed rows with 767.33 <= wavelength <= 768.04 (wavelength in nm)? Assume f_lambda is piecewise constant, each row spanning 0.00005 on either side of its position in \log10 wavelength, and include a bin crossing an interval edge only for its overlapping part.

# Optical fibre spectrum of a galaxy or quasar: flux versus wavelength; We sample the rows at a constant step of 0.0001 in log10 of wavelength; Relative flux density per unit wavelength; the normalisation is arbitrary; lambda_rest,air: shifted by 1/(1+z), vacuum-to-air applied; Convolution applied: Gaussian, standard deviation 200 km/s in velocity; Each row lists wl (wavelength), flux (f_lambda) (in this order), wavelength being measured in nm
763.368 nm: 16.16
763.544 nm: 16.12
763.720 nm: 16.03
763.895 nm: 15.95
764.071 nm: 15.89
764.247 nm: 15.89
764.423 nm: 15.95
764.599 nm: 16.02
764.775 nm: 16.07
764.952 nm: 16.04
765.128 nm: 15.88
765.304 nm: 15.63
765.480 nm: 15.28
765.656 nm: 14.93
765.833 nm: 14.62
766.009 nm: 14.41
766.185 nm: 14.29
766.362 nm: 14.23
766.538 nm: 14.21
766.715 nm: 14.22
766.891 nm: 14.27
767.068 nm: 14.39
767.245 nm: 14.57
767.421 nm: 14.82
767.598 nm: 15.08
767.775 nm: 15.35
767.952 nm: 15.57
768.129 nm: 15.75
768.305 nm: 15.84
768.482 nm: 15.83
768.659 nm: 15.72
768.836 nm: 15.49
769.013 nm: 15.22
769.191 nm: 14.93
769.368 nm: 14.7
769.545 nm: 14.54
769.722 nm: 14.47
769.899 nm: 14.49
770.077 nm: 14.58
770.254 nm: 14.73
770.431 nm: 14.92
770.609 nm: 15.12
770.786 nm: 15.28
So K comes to 15.57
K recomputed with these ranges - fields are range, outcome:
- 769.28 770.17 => 14.7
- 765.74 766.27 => 14.62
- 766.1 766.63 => 14.29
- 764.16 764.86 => 16.07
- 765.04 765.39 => 15.88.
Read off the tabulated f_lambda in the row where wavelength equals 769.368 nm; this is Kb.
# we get 14.7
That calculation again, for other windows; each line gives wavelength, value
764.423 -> 15.95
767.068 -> 14.39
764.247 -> 15.89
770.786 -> 15.28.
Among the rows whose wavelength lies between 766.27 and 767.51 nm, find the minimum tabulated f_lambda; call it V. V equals 14.21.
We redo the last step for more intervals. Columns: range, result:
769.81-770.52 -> 14.49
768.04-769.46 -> 14.7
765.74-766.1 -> 14.41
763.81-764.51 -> 15.89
